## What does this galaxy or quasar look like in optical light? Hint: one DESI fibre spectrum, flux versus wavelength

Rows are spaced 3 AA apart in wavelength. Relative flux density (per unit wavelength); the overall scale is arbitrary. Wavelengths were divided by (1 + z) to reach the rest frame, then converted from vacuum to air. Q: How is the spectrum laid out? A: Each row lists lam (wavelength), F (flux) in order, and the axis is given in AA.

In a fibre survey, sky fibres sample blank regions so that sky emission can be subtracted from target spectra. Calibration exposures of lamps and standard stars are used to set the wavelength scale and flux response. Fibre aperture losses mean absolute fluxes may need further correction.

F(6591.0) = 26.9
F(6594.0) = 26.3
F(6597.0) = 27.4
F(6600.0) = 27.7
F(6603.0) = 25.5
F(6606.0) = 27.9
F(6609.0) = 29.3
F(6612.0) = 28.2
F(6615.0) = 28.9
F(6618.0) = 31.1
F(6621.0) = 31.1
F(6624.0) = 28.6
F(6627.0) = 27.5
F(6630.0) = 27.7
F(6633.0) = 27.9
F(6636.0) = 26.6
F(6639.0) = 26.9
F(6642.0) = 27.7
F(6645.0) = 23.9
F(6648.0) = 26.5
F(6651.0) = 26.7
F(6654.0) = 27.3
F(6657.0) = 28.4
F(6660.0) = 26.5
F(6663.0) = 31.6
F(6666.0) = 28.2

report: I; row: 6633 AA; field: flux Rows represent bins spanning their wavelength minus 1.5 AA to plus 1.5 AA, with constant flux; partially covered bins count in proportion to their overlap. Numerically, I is 27.9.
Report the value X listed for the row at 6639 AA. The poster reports 26.9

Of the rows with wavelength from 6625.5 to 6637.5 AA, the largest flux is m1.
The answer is 27.9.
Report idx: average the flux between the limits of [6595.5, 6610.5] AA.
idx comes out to 27.6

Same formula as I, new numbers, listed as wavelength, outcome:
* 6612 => 28.2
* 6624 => 28.6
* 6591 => 26.9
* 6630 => 27.7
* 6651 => 26.7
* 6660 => 26.5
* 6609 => 29.3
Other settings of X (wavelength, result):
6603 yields 25.5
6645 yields 23.9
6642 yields 27.7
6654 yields 27.3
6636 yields 26.6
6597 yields 27.4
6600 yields 27.7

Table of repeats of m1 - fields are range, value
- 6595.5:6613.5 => 29.3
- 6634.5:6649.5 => 27.7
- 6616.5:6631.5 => 31.1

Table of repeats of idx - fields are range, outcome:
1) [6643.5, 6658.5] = 26.6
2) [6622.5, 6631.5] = 27.9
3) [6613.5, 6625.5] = 29.9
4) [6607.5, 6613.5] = 28.8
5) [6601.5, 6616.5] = 28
